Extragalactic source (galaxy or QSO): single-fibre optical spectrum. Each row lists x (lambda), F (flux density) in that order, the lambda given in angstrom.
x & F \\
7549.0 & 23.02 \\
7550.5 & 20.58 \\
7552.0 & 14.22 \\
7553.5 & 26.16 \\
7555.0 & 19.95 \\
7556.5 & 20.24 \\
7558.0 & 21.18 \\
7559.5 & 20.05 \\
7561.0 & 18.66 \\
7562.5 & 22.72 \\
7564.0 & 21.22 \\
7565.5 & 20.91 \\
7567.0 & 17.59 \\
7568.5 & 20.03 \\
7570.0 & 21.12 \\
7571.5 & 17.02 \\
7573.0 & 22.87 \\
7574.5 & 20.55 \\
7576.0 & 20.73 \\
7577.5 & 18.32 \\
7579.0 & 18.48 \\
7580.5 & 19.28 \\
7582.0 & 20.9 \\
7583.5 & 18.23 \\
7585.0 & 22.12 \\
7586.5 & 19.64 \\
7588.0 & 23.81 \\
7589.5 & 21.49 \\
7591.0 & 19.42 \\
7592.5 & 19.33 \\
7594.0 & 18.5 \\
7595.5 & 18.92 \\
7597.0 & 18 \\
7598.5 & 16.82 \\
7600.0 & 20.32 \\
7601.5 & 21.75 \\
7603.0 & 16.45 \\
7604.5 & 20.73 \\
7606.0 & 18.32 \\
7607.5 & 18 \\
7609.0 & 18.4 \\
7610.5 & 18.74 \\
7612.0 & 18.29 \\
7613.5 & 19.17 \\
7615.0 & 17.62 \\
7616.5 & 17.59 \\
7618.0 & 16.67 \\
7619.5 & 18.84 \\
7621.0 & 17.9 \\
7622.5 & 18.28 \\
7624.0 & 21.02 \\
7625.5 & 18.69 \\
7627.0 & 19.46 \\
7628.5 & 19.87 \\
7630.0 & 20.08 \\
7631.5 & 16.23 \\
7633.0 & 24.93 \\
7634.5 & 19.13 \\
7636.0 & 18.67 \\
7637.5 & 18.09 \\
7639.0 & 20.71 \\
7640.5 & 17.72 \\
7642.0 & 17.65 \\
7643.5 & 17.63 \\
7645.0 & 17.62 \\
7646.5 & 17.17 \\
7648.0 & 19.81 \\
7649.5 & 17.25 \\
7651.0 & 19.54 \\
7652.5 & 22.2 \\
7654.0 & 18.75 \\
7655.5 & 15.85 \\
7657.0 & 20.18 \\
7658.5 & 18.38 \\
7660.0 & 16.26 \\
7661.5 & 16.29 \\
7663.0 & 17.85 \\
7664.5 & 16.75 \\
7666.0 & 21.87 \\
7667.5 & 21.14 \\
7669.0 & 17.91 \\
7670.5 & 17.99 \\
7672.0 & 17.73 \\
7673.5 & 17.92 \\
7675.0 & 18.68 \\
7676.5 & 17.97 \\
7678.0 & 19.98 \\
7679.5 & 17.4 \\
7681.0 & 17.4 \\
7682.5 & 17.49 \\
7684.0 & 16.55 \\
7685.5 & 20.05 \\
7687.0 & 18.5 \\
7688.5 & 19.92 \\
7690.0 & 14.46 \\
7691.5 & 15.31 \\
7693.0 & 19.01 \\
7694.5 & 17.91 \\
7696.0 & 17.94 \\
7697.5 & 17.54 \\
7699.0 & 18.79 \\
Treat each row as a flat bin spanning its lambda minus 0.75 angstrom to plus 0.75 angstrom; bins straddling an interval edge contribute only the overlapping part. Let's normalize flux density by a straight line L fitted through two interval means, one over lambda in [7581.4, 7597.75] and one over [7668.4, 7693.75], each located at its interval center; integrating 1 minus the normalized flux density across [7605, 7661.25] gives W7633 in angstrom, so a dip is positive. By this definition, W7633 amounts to 1.04 angstrom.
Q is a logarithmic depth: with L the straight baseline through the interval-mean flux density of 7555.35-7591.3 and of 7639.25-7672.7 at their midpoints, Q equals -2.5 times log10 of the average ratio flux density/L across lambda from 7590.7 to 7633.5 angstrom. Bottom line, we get 0.03 mag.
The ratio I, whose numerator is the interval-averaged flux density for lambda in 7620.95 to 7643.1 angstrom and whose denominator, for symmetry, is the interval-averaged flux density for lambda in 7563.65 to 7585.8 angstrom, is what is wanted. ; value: 1.0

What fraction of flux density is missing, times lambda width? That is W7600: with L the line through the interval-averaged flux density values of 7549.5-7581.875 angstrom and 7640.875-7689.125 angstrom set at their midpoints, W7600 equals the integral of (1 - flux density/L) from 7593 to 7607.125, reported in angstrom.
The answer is 0.5 angstrom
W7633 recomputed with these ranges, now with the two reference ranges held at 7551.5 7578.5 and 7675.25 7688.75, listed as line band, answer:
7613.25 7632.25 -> 0.72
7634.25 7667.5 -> 0.62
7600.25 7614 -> 0.44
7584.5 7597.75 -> -0.19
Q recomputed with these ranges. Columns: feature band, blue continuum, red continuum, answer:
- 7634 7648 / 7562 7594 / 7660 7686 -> 0.033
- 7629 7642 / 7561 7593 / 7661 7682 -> -0.015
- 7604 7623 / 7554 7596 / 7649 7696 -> 0.062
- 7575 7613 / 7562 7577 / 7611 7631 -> 0.011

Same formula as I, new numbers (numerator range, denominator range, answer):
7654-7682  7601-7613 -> 0.97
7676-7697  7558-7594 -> 0.88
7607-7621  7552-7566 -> 0.87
